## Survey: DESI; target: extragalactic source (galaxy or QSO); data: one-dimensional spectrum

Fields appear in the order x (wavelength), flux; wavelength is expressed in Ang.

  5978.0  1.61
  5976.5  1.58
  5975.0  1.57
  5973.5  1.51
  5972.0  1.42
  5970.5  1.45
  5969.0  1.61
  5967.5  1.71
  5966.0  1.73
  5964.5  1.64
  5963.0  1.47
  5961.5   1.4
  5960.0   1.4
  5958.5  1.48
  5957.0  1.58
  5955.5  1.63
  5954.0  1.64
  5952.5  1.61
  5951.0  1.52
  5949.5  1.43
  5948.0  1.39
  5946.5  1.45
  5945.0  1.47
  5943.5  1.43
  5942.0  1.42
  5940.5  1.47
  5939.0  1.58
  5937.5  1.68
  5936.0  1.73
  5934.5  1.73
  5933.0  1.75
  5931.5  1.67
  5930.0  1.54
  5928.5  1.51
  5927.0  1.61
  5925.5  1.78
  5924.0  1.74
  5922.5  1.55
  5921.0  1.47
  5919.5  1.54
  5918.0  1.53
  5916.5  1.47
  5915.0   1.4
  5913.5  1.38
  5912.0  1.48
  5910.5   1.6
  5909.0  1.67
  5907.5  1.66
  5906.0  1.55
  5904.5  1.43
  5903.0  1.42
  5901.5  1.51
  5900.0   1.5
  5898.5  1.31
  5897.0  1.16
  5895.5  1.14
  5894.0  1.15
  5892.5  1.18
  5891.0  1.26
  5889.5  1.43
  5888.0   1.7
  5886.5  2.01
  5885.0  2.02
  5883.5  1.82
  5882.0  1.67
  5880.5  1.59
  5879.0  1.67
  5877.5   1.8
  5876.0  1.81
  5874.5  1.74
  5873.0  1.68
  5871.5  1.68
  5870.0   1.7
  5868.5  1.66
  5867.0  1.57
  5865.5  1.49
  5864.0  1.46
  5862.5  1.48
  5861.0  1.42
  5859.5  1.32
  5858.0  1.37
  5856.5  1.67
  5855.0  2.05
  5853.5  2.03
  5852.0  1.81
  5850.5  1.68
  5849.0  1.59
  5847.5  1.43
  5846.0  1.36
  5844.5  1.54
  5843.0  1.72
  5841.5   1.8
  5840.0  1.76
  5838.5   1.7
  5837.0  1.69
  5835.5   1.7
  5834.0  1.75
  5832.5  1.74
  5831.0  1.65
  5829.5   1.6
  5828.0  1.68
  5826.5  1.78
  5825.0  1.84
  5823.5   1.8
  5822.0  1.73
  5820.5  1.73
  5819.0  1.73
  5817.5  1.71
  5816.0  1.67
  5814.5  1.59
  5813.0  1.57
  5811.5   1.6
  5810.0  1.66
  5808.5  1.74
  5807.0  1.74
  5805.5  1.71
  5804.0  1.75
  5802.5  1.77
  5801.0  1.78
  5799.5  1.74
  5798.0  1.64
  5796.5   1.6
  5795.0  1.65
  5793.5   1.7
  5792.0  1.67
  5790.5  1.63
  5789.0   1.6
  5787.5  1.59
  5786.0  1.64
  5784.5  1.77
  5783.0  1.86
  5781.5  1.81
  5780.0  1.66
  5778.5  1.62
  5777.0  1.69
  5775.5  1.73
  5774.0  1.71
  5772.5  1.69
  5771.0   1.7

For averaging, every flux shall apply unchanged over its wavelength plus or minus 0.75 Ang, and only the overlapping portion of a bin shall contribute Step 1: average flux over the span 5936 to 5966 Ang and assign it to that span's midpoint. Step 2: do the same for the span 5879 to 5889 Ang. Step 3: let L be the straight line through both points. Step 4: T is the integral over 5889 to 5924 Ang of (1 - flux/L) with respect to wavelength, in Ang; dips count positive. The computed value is 5.4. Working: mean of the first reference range 1.78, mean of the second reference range 1.52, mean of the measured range 1.43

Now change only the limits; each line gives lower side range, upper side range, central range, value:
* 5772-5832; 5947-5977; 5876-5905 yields 1.6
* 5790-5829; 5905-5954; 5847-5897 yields 0.7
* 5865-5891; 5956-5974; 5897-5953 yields 2.6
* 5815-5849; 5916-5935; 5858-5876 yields 1.0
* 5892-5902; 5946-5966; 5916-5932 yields -2.3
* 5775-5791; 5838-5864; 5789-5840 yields -1.1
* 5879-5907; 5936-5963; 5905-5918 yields -0.2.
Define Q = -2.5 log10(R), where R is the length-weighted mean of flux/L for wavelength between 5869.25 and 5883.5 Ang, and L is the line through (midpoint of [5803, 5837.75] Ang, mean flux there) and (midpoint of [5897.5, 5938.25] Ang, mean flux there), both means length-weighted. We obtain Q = -0.06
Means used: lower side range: 1.7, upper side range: 1.56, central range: 1.71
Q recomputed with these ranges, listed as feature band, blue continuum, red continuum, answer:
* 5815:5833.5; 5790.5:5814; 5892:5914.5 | -0.06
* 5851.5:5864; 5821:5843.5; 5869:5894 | 0.04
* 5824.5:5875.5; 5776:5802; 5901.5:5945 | -0.01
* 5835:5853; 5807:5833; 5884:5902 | -0.02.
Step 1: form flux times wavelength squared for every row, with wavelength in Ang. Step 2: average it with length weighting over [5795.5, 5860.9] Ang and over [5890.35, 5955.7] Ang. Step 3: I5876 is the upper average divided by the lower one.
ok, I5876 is 0.9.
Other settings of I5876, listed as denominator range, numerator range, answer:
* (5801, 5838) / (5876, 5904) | 0.92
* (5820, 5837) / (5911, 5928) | 0.92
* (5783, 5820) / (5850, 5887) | 1.03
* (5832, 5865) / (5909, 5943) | 0.99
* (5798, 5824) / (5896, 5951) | 0.93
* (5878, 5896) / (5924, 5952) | 1.02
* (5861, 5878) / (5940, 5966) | 0.95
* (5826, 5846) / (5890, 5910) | 0.84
